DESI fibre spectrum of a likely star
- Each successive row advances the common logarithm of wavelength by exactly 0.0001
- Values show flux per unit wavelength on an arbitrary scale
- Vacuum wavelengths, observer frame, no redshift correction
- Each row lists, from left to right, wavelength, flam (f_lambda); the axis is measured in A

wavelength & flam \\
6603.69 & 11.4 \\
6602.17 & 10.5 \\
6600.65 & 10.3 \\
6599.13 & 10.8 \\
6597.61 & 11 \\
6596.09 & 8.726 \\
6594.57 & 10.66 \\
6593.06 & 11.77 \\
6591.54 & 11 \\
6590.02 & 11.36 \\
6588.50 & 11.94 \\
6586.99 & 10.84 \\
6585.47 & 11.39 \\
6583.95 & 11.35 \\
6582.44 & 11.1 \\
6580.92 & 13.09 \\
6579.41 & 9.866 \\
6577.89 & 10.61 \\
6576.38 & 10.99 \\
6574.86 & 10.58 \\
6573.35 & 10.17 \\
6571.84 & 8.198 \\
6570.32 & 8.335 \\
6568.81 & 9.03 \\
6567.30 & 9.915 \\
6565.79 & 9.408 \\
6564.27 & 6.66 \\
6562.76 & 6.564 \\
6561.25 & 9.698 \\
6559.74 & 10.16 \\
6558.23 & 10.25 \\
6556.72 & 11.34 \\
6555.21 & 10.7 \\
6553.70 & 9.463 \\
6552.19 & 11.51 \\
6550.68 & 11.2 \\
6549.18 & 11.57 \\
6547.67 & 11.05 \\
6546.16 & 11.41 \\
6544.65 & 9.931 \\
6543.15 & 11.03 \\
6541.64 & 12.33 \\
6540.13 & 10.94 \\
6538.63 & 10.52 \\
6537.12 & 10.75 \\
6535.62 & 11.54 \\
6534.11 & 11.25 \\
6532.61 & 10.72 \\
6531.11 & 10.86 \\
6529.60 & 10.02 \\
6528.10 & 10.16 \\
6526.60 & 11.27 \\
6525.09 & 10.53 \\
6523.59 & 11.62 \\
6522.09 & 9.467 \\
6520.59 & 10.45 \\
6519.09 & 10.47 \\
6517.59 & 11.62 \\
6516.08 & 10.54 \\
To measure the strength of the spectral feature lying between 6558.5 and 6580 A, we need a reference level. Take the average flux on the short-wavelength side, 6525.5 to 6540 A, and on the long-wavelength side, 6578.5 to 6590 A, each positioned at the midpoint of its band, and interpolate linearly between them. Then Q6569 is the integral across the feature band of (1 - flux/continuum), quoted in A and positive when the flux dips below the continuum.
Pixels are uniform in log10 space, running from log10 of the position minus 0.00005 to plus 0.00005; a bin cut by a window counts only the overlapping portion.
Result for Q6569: 3.61 A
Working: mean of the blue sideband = 10.8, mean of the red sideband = 11.4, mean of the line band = 9.31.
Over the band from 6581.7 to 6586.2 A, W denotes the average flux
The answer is 11.3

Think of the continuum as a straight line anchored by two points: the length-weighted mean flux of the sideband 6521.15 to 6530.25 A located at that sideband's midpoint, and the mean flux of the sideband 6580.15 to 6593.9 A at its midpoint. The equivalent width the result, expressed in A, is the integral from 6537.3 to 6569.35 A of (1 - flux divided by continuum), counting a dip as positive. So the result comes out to 2.1 A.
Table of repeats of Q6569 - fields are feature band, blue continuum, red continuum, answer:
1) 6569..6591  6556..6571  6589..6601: -1.5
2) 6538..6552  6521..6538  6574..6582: -0.4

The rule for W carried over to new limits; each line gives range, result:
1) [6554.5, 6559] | 10.8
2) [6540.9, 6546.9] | 11.2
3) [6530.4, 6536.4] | 11.1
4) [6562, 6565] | 6.62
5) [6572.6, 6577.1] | 10.6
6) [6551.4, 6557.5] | 10.7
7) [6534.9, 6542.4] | 11.2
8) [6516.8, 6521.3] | 10.8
